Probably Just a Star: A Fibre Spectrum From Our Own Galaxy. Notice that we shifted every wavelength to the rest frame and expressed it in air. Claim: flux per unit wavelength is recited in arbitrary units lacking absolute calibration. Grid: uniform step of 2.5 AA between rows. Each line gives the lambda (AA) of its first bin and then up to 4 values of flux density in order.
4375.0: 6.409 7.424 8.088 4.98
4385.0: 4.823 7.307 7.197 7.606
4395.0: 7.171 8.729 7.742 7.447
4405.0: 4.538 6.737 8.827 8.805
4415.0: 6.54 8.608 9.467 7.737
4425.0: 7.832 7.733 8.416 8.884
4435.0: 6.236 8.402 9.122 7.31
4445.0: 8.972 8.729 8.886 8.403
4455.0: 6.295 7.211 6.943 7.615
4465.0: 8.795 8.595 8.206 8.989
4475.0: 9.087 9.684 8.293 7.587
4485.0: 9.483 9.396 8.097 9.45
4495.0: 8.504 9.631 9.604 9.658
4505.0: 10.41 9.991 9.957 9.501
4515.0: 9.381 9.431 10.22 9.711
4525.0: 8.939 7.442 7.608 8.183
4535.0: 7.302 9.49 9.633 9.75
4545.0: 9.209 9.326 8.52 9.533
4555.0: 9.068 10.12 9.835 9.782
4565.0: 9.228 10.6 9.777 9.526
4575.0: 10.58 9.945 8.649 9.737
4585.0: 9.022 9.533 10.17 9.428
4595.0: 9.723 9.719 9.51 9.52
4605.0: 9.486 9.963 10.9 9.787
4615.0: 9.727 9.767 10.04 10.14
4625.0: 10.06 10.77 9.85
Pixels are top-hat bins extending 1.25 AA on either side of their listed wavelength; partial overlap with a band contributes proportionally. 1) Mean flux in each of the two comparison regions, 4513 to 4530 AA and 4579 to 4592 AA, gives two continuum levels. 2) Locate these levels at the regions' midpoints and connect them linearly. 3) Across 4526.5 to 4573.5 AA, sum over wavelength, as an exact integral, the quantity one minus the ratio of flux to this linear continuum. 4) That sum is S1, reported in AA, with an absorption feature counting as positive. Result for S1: 0.4 AA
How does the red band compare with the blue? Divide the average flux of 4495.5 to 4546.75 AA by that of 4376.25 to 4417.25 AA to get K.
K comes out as 1.29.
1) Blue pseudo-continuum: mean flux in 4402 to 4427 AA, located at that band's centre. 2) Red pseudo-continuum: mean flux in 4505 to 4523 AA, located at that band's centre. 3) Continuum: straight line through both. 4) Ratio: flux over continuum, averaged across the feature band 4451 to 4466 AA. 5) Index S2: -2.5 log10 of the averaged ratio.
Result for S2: 0.14 mag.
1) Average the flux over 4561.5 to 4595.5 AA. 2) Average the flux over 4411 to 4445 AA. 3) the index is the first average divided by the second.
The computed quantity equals 1.19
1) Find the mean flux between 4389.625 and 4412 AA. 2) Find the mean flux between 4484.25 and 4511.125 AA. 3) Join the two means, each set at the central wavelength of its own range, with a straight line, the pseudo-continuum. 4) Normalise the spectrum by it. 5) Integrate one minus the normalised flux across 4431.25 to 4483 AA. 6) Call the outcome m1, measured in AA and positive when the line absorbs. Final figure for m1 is 2.3 AA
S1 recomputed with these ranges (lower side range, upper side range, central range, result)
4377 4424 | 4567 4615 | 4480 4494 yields -0.5 AA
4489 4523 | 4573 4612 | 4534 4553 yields 1.0 AA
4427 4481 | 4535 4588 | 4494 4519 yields -2.2 AA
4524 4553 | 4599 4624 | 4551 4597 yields -1.9 AA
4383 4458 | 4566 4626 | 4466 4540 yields -3.0 AA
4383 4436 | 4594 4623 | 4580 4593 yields 0.1 AA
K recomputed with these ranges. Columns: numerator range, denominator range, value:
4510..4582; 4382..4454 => 1.21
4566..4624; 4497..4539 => 1.06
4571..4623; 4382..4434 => 1.30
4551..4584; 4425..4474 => 1.20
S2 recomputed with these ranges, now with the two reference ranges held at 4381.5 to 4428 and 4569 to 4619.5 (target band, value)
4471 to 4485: -0.06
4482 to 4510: -0.10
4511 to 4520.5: -0.10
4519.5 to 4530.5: 0.01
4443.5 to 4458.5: -0.02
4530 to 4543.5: 0.03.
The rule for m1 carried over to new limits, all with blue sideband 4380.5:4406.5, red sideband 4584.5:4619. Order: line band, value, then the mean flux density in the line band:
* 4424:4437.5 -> -1.02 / 7.87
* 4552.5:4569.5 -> -1.08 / 9.75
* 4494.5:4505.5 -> -1.68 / 9.58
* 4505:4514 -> -1.55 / 9.89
